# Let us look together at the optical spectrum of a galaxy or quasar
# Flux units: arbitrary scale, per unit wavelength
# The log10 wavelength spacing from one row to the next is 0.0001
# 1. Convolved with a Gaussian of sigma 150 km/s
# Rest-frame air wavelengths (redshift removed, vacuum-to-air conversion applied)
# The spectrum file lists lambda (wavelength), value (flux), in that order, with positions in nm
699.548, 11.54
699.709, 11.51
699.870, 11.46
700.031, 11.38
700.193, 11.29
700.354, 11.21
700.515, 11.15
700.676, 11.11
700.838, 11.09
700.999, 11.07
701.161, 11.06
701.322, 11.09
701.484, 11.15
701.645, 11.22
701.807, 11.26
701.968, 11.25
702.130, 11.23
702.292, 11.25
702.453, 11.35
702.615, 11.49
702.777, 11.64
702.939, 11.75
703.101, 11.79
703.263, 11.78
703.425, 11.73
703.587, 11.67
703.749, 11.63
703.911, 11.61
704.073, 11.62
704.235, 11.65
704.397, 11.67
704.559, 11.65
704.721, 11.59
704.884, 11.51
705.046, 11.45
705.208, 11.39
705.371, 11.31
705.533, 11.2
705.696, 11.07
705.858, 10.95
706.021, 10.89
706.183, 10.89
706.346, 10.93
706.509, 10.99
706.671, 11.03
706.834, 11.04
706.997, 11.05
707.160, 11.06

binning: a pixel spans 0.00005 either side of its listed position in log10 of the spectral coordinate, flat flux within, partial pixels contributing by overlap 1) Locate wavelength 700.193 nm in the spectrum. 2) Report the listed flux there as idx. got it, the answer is 11.29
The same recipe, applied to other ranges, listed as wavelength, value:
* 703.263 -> 11.78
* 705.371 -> 11.31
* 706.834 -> 11.04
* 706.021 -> 10.89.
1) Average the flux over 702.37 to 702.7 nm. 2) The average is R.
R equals 11.4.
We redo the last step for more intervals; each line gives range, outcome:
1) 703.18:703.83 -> 11.7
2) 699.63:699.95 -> 11.5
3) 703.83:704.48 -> 11.6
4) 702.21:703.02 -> 11.5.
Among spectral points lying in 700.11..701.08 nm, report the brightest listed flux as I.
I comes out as 11.29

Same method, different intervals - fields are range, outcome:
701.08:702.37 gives 11.26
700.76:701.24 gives 11.09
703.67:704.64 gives 11.67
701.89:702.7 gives 11.49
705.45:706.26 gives 11.2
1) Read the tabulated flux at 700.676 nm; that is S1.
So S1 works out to 11.11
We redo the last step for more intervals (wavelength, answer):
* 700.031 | 11.38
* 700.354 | 11.21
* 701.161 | 11.06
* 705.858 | 10.95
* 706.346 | 10.93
